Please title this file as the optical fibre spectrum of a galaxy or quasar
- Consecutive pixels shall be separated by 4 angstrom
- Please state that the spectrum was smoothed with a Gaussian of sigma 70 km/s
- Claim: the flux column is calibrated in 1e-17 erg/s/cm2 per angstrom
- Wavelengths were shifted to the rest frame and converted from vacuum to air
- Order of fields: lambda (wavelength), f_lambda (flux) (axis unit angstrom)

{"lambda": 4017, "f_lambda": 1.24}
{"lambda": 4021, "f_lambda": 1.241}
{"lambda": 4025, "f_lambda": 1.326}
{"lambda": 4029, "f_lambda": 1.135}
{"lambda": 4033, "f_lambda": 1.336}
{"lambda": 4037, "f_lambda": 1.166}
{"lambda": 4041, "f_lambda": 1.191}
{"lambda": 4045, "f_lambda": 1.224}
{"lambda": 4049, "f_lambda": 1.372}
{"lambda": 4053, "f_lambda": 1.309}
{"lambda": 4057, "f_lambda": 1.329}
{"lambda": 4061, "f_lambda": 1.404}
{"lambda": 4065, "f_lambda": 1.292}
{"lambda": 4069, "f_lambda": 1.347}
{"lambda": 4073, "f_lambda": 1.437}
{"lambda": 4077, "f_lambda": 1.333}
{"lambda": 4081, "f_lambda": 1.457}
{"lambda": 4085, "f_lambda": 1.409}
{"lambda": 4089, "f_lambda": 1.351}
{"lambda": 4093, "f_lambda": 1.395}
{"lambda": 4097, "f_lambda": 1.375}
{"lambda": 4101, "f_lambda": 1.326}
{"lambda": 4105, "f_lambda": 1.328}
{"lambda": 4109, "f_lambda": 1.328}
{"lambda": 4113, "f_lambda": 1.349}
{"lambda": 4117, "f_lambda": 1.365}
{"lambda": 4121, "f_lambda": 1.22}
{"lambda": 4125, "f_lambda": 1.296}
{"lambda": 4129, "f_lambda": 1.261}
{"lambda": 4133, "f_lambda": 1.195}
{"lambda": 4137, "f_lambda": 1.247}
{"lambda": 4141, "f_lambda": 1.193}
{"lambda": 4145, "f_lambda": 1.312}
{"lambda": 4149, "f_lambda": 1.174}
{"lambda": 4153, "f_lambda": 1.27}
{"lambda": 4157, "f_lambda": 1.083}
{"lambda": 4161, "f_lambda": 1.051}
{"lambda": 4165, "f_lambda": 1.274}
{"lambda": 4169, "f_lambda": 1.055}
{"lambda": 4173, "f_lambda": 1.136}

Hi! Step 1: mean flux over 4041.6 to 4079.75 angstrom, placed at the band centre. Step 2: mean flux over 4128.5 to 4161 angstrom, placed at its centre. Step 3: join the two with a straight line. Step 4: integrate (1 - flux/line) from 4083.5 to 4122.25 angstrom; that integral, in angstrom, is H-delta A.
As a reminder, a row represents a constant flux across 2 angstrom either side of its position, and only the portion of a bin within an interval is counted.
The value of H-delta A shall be -2.3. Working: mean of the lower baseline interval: 1.34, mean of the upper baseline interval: 1.2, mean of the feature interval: 1.35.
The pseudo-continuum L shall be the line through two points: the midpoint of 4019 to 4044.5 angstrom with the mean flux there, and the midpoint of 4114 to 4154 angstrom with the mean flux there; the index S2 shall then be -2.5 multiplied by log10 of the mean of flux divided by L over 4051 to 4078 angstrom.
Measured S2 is -0.09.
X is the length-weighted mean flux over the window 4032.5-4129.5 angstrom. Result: 1.33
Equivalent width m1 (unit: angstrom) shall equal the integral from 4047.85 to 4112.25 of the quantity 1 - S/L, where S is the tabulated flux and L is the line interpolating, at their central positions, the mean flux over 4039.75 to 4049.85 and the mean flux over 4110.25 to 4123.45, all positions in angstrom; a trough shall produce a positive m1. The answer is -4.0 angstrom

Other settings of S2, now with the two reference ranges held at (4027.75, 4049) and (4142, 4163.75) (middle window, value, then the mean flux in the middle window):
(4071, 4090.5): -0.16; 1.4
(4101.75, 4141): -0.08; 1.28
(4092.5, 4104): -0.13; 1.36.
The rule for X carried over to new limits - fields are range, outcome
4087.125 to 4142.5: 1.3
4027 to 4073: 1.29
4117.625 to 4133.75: 1.26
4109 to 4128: 1.31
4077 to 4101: 1.39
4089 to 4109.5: 1.35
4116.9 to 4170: 1.21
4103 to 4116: 1.34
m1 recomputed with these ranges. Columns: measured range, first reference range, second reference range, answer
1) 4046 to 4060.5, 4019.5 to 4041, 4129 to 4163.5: -1.3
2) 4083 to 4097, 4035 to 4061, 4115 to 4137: -1.2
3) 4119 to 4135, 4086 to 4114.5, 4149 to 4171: 0.2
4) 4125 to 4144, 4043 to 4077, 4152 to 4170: -0.6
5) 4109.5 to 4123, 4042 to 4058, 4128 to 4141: -0.8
